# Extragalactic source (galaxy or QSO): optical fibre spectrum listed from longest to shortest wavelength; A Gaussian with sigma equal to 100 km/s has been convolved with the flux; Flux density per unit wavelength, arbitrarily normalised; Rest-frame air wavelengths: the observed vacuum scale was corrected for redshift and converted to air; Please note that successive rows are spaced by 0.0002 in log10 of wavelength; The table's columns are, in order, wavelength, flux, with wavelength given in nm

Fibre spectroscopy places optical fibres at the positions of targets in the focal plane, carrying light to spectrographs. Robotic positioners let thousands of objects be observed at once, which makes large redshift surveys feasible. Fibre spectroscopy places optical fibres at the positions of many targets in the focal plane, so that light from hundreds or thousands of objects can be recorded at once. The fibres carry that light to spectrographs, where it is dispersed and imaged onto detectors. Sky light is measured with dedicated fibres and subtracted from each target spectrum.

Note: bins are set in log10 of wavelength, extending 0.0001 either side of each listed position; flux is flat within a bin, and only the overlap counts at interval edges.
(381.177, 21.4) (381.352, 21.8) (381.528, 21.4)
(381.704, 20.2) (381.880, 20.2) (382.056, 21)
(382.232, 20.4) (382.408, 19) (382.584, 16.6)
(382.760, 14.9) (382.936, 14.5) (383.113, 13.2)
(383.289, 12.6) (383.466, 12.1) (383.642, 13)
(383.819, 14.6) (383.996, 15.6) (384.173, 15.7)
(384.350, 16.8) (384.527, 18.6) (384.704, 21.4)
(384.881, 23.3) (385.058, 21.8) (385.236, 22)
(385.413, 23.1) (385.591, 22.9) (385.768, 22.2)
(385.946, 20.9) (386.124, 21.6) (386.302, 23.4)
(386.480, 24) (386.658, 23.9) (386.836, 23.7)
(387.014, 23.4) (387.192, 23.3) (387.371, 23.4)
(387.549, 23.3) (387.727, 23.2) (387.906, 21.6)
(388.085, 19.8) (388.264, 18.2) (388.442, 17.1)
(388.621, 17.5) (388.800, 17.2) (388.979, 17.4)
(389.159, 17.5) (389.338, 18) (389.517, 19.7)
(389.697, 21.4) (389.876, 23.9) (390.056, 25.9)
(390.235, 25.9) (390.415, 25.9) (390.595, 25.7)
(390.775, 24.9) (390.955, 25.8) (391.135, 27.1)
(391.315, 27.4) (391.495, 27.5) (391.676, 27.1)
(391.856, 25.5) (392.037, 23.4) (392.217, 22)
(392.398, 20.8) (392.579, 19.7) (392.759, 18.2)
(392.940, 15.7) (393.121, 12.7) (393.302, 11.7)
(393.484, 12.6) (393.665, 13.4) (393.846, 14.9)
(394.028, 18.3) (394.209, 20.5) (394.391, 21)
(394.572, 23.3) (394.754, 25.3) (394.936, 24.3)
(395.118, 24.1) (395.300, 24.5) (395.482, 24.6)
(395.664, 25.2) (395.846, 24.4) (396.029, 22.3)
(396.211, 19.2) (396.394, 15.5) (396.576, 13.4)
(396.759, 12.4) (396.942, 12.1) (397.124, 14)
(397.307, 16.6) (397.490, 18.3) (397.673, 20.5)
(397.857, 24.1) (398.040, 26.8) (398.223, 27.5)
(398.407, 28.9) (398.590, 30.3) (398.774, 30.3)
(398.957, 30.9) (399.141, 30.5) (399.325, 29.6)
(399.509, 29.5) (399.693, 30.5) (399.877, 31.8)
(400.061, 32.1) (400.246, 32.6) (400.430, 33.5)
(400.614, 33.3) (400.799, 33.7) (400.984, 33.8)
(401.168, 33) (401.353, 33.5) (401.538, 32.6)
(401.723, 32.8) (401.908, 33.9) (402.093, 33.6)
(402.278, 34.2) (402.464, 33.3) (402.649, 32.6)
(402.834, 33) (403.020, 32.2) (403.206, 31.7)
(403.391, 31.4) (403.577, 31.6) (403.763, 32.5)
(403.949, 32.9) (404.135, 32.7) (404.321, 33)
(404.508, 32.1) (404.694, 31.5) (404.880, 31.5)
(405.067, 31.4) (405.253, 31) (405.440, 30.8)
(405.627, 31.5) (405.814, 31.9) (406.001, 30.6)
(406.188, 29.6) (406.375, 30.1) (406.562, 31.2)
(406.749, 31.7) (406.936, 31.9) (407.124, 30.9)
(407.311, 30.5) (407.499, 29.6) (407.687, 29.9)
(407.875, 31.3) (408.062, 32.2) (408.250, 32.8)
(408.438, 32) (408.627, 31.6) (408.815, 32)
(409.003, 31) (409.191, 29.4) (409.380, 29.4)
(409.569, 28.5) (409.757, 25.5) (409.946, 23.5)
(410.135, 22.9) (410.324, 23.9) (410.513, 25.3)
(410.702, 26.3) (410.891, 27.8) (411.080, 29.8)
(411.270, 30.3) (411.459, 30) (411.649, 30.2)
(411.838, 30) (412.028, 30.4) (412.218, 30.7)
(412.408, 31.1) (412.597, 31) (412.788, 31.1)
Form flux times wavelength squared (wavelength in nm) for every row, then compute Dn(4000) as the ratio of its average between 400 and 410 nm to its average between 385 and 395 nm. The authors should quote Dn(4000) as 1.6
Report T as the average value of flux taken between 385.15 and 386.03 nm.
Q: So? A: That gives 22.2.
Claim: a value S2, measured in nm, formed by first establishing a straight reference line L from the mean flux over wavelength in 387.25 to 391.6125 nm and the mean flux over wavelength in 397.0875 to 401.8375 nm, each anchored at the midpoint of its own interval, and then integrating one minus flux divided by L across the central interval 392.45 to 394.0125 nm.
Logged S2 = 0.609 nm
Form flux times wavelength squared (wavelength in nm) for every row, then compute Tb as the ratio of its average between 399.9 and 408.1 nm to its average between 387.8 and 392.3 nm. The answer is 1.52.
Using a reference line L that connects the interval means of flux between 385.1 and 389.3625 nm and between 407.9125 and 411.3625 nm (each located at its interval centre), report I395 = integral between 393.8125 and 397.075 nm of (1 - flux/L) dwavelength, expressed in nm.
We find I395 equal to 0.491 nm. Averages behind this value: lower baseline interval 21.2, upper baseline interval 28.6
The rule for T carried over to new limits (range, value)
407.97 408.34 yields 32.5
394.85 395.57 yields 24.4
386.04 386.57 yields 23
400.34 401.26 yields 33.5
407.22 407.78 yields 30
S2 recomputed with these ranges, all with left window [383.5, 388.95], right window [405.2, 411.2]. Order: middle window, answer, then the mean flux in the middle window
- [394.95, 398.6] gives 0.55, 21.1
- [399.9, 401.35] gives -0.37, 33.1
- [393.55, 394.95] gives 0.24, 19.8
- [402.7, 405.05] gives -0.37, 32.2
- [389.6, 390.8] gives -0.15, 24.8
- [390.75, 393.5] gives 0.15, 21.5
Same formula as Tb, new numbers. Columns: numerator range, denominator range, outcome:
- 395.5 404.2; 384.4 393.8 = 1.39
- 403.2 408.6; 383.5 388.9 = 1.70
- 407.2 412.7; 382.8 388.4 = 1.66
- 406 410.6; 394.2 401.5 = 1.21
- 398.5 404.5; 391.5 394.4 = 1.80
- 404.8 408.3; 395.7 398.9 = 1.53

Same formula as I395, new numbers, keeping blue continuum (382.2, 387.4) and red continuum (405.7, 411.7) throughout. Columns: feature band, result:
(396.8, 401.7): -0.46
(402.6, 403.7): -0.20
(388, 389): 0.14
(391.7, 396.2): 0.55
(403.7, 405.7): -0.30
